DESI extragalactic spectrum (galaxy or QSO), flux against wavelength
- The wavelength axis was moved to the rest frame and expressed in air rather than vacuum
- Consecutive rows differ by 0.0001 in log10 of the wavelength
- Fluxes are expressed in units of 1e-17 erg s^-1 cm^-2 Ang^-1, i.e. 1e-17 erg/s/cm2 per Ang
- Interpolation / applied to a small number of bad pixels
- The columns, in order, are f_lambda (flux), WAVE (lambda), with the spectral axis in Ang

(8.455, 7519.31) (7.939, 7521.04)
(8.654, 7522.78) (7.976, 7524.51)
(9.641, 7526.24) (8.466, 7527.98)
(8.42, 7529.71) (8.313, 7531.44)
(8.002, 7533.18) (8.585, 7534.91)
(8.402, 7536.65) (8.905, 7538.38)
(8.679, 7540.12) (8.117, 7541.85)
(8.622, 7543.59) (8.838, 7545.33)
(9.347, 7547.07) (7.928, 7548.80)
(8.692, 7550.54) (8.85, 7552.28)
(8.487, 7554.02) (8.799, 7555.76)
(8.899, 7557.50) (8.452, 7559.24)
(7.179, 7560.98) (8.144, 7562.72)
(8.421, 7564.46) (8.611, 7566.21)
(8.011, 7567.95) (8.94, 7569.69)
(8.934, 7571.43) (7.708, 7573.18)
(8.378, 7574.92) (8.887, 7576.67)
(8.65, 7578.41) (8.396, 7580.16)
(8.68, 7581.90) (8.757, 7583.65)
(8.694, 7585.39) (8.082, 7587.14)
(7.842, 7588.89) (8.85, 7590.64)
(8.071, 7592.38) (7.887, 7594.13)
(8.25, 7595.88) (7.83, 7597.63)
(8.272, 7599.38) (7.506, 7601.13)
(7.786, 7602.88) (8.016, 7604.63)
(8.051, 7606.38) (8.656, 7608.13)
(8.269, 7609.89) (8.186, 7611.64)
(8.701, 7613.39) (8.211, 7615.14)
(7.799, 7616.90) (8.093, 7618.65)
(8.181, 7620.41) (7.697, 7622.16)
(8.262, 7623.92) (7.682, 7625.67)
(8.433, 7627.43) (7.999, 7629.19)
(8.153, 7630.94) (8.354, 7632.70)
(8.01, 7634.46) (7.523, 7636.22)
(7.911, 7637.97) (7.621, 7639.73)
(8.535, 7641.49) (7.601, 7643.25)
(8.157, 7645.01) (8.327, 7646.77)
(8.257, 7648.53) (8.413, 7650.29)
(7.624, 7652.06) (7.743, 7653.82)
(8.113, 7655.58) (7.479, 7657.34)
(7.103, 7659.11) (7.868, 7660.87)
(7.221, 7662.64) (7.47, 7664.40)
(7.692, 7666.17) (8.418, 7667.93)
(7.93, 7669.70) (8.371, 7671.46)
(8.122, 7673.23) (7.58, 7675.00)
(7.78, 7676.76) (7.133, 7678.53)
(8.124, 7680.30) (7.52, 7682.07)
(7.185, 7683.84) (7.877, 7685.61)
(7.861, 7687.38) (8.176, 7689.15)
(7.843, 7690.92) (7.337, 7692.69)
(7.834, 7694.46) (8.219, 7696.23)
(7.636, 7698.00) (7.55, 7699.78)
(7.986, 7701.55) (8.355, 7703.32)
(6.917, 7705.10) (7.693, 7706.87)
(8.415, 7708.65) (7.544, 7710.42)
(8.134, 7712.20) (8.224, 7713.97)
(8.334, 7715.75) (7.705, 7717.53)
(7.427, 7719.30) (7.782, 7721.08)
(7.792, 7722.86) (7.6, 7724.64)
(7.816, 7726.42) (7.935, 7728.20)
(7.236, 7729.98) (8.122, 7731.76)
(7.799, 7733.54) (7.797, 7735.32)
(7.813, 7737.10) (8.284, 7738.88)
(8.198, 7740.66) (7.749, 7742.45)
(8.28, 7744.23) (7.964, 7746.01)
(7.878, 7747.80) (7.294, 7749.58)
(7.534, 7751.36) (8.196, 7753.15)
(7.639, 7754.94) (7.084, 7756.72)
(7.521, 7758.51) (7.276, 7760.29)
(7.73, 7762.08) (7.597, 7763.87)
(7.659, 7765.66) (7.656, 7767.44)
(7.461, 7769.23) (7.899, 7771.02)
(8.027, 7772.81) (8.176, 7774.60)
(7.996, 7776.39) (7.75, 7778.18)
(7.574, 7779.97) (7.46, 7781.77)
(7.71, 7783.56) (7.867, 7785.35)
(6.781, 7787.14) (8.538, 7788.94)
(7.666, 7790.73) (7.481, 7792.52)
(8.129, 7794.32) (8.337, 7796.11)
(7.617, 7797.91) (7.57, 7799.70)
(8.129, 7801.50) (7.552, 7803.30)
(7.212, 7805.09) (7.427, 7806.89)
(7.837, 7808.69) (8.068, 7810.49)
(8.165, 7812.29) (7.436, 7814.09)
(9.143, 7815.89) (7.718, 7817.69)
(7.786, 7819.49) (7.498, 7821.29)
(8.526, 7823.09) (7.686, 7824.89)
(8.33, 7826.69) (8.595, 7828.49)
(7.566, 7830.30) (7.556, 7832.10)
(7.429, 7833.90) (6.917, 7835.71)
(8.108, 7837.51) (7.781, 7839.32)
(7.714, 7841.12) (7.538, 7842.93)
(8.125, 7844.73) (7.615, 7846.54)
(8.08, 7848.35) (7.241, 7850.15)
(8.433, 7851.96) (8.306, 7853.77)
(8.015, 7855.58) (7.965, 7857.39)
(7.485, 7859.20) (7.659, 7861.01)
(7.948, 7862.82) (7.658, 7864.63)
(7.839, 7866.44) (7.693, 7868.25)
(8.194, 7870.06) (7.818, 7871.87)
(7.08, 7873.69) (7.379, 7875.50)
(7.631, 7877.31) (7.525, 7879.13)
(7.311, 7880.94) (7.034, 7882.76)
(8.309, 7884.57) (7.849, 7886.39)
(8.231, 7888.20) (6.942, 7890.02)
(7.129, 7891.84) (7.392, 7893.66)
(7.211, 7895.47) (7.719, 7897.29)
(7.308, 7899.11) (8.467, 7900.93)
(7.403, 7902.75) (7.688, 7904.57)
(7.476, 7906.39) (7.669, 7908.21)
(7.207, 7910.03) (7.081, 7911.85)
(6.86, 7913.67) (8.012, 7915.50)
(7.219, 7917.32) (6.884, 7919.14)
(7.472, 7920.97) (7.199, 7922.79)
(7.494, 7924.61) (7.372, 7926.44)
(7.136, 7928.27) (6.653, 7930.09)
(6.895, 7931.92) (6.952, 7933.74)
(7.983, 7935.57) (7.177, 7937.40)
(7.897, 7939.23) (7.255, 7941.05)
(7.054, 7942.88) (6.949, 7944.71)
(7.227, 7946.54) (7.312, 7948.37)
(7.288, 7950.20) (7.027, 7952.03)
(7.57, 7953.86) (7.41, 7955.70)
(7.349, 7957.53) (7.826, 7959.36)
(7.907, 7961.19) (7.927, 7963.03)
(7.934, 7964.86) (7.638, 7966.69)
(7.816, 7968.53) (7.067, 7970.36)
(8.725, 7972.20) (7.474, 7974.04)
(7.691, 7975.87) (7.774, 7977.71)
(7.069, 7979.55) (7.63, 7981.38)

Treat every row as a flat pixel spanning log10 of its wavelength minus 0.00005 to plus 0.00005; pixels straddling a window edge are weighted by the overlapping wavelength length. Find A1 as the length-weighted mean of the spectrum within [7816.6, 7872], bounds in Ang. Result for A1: 7.84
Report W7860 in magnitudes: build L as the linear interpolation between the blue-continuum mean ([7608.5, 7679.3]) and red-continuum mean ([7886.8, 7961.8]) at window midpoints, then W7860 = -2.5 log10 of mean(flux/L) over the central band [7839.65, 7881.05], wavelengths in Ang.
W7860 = -0.036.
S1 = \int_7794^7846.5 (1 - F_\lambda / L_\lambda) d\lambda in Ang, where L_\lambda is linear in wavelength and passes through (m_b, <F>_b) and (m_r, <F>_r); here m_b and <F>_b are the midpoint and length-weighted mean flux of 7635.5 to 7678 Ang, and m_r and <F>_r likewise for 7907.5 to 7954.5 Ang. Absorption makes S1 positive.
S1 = -2.3 Ang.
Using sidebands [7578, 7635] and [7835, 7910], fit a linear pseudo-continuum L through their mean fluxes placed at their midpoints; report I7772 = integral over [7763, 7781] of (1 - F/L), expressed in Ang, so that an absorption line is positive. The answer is 0.21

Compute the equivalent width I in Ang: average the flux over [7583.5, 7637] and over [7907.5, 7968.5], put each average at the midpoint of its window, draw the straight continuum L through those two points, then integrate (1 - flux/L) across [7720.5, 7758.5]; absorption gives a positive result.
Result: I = 0.2 Ang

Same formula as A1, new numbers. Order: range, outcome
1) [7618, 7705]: 7.87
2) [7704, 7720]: 7.83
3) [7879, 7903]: 7.56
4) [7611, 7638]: 8.08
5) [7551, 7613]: 8.33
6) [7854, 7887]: 7.7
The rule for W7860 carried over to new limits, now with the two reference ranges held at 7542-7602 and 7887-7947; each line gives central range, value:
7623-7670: 0.03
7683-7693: 0.04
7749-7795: 0.02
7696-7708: 0.04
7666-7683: 0.03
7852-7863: -0.06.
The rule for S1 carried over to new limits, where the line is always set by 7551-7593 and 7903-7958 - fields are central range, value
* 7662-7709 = 1.8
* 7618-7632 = 0.4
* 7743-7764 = 0.5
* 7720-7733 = 0.3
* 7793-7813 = -0.3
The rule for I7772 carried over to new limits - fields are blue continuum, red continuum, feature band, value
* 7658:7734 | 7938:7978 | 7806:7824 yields -0.67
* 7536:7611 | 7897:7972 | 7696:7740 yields 0.88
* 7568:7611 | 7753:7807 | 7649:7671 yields 0.82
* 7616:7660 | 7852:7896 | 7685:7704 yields 0.04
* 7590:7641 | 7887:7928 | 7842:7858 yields -0.78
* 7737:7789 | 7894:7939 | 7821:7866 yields -1.75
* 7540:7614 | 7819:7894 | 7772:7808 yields 0.64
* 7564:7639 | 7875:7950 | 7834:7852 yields -0.32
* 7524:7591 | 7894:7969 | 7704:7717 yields 0.26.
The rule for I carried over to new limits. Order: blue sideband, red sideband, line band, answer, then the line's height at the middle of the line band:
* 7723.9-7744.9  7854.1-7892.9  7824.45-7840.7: -0.1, 7.73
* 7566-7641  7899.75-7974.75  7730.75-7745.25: -0.2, 7.89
